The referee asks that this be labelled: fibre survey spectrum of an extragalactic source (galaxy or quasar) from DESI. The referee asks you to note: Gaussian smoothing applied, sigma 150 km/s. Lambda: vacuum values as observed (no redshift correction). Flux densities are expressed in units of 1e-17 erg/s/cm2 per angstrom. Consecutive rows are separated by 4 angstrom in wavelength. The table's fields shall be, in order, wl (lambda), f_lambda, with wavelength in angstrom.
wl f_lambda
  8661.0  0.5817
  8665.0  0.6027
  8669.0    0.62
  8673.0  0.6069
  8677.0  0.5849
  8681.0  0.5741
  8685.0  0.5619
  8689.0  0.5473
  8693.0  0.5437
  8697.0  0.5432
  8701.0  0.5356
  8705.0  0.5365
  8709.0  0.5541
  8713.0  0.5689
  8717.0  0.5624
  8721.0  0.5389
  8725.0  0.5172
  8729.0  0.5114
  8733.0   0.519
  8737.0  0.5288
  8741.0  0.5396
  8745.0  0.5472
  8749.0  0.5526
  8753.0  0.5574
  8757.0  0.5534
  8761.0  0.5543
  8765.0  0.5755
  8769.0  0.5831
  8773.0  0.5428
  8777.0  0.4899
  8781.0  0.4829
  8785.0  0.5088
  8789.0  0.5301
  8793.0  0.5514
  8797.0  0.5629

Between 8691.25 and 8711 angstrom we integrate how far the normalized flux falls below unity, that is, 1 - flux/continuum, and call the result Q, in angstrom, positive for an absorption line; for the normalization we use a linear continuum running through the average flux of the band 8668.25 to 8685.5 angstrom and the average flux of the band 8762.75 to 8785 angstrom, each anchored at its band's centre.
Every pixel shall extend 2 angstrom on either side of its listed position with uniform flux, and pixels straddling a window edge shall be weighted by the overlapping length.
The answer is 1.1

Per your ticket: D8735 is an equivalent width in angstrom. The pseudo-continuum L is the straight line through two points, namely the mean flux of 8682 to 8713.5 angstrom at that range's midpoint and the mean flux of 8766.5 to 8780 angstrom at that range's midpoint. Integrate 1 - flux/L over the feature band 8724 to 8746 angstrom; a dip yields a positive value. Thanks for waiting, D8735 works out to 0.6 angstrom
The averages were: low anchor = 0.549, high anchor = 0.536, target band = 0.527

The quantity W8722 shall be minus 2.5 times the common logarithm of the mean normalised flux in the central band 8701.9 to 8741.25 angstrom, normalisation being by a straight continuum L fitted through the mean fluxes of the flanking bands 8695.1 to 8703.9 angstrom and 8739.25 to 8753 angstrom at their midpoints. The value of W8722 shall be 0.01 mag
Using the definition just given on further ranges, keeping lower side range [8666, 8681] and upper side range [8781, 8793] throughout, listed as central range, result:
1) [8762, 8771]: -0.08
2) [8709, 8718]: 0.02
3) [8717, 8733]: 0.07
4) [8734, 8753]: 0.01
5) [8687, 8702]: 0.08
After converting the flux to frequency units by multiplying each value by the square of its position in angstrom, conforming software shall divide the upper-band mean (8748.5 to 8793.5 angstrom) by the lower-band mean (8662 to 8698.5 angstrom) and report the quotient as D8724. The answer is 0.96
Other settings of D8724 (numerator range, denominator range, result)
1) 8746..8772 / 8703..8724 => 1.03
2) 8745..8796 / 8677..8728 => 1.00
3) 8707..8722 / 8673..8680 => 0.95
